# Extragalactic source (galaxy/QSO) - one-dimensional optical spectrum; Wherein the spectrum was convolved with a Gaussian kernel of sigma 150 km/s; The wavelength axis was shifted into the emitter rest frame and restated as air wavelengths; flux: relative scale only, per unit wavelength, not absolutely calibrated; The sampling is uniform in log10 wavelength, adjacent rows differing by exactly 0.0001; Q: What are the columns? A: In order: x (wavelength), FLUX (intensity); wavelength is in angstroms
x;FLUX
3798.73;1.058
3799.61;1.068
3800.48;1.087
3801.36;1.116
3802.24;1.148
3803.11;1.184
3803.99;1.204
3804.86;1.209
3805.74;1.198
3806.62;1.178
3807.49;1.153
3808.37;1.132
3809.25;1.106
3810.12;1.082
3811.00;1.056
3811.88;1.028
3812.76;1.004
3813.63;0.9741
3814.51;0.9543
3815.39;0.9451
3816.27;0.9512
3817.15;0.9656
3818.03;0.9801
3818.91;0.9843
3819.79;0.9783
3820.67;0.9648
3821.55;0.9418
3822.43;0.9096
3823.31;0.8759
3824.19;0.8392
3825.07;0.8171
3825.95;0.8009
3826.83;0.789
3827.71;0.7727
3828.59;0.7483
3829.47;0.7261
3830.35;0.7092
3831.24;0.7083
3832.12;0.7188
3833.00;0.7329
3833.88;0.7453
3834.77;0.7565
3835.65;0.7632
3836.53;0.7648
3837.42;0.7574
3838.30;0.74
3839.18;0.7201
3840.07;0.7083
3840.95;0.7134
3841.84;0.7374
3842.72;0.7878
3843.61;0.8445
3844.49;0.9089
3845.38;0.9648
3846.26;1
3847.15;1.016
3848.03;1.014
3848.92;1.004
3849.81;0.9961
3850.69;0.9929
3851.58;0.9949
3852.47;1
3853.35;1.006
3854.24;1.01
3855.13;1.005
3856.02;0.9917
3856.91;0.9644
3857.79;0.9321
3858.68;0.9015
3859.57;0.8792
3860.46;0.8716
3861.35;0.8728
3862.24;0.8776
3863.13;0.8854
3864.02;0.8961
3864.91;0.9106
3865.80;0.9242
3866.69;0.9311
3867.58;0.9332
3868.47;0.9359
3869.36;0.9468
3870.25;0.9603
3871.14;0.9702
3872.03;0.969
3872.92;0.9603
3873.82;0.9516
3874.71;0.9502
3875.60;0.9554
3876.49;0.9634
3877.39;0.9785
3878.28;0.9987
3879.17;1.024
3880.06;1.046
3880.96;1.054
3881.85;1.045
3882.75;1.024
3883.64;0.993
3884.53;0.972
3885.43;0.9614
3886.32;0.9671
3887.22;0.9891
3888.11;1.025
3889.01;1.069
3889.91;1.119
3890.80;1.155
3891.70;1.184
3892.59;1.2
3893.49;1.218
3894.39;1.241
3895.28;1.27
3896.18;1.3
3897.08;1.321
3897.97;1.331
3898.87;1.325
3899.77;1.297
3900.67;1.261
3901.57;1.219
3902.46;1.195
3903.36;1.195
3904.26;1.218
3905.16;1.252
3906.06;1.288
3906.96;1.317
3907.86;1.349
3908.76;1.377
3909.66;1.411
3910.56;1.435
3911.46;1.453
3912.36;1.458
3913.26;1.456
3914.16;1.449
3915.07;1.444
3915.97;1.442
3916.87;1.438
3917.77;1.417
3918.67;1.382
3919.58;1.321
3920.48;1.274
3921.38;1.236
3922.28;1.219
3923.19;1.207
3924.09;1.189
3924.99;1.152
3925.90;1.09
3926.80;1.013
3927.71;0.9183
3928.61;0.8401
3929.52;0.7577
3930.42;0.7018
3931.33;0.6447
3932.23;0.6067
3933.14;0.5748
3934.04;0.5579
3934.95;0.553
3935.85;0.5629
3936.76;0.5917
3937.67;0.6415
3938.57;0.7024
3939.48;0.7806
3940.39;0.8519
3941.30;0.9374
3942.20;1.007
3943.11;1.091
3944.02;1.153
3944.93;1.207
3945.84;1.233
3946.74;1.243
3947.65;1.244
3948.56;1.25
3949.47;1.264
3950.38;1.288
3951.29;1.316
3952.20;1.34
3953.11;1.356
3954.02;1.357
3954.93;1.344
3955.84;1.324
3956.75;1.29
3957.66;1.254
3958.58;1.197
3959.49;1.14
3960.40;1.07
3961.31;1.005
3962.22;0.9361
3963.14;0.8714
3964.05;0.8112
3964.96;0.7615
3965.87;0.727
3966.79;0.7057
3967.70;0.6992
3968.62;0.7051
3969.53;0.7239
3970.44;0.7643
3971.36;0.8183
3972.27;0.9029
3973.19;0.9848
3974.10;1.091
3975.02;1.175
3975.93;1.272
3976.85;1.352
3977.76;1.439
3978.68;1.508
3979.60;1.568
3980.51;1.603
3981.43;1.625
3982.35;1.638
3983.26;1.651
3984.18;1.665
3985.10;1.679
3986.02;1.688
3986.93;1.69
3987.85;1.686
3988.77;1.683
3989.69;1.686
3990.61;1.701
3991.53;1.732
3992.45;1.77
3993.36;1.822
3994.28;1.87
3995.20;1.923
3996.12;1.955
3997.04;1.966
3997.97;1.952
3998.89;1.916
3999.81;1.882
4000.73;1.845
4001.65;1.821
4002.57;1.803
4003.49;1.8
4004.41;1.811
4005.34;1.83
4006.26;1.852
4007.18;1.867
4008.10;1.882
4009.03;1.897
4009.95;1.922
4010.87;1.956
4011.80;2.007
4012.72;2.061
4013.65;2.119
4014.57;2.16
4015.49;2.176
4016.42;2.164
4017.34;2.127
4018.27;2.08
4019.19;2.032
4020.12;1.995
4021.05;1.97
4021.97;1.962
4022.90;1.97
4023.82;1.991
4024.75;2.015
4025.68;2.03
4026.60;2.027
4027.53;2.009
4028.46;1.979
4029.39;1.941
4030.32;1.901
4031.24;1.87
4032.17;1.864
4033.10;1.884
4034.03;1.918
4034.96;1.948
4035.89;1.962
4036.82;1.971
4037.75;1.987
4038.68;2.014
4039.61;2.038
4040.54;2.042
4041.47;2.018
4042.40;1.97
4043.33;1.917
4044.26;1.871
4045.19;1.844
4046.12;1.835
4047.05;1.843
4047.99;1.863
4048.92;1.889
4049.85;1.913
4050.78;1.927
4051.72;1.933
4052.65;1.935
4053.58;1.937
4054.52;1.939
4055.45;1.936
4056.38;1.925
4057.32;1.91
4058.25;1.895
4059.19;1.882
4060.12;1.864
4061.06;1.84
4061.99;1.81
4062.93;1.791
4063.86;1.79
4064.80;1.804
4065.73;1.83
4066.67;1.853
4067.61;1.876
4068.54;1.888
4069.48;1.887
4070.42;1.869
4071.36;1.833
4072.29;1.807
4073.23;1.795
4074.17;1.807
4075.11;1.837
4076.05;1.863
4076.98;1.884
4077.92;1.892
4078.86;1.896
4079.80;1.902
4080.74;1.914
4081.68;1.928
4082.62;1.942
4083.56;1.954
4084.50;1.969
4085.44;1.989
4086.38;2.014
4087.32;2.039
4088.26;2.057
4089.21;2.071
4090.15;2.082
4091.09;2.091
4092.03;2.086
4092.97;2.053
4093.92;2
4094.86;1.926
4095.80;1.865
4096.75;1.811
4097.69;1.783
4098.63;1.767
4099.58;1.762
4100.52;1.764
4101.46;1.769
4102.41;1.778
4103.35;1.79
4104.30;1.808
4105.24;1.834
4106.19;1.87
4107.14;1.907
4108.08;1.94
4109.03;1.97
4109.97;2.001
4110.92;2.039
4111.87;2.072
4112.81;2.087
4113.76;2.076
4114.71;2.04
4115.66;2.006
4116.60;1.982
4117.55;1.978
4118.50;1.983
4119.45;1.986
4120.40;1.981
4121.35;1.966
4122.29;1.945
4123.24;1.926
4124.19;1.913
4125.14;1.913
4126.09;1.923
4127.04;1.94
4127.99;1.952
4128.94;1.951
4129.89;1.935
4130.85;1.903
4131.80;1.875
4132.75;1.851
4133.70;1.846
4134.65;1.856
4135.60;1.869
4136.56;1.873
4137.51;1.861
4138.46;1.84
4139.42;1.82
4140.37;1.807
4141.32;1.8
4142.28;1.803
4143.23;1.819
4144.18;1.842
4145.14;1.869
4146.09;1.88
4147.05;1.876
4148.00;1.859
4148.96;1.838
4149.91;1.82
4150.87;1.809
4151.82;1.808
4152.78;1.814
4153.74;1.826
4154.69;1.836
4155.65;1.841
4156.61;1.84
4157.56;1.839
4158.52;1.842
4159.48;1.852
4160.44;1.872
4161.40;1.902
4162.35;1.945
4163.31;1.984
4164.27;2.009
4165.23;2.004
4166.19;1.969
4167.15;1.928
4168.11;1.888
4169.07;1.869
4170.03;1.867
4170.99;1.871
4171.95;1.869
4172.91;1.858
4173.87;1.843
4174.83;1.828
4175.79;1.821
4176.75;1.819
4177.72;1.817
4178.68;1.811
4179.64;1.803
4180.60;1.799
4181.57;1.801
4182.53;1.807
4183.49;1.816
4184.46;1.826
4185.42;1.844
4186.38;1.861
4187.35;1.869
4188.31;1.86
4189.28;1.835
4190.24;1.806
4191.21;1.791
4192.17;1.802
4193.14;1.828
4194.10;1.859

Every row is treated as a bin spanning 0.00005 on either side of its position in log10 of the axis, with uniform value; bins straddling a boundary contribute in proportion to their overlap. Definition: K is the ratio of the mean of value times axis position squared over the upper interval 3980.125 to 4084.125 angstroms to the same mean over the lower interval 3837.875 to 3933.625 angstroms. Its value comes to 1.91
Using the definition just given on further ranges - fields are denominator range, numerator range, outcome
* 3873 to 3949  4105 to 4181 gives 1.93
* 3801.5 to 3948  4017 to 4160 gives 2.09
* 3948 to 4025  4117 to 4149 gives 1.30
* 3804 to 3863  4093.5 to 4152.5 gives 2.40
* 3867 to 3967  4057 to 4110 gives 1.87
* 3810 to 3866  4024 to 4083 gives 2.40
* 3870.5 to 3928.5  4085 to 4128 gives 1.82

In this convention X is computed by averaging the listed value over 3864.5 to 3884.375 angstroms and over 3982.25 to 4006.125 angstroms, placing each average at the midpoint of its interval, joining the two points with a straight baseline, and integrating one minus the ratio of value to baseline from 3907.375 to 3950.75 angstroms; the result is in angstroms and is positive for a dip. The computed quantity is 7.8 angstroms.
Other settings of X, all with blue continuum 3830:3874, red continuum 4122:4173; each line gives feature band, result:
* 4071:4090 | -3.1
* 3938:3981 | 5.1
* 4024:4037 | -4.1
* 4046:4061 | -3.3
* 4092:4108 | -1.3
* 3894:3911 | -3.9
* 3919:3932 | 1.1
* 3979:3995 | -4.2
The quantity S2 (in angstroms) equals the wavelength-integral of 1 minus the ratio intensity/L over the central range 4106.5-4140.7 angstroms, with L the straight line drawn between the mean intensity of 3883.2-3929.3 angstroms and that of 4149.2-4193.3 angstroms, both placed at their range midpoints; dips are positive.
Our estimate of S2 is -3.9 angstroms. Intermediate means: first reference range 1.23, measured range 1.94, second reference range 1.85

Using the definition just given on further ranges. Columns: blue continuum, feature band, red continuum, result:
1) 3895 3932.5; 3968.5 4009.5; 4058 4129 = -1.99 angstroms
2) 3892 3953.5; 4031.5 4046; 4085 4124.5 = -2.53 angstroms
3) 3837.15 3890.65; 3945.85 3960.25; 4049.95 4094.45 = 0.90 angstroms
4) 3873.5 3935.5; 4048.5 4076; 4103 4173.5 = -3.64 angstroms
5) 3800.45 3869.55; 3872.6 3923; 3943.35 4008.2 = -2.66 angstroms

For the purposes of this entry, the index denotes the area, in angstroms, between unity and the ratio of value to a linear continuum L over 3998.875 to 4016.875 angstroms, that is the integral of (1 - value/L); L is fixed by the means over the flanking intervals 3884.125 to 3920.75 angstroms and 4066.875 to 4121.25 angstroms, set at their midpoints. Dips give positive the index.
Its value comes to -3.4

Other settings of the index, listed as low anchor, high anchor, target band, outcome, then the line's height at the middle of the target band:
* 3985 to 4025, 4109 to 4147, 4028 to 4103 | 0.29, 1.91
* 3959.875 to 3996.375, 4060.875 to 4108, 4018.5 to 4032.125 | -3.50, 1.57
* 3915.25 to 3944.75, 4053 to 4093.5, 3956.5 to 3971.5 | 3.54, 1.19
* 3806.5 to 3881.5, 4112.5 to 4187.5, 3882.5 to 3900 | -1.33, 1.07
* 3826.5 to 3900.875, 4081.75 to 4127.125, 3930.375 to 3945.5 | 5.82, 1.26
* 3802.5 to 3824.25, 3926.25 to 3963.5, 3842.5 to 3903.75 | -0.49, 1.02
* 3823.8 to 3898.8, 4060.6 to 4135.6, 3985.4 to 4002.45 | -3.68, 1.49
